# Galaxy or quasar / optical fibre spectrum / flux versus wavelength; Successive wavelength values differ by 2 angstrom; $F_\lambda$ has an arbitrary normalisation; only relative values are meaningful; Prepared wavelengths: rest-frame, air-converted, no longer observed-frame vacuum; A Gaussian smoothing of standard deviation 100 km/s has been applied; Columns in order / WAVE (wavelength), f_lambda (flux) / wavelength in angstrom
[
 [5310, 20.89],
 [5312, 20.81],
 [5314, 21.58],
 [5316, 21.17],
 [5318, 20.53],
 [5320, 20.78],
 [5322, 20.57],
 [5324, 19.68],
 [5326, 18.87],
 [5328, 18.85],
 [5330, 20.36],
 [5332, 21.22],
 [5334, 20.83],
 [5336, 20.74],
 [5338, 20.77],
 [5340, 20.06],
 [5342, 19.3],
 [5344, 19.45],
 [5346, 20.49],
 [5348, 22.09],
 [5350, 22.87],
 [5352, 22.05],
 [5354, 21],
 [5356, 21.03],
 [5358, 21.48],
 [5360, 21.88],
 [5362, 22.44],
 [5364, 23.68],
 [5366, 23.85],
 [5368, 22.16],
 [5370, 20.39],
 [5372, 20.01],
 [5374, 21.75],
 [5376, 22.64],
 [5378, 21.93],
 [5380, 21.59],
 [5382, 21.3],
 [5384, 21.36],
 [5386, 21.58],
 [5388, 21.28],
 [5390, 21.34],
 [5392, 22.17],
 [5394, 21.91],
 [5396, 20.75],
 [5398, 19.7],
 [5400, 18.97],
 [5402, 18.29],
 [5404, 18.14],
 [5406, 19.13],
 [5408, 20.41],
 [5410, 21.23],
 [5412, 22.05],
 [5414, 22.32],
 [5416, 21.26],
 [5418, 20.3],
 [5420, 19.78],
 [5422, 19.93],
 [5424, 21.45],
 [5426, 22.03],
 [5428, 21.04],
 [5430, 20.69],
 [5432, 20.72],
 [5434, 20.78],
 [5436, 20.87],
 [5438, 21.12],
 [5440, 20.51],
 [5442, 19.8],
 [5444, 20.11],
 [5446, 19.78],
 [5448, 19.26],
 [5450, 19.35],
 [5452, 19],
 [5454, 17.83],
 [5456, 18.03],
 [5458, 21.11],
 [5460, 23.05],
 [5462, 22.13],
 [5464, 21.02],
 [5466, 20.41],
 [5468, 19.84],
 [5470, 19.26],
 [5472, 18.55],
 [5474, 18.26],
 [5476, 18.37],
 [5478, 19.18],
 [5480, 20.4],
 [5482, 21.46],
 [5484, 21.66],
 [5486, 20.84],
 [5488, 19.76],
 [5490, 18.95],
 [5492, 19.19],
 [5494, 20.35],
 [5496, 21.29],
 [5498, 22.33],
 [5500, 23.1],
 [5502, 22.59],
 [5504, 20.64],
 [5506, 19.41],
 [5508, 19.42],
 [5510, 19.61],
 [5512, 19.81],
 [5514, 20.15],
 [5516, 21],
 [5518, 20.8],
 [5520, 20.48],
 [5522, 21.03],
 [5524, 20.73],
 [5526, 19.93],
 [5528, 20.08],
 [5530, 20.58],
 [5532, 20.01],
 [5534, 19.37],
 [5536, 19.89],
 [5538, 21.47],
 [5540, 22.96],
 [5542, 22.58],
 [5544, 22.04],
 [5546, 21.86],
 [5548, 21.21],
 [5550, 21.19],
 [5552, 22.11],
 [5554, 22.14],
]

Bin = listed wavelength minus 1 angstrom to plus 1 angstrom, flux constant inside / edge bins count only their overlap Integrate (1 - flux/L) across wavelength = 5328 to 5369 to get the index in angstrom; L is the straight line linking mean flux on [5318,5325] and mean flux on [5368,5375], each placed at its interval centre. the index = -1.3 angstrom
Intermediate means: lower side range 20.4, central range 21.3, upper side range 20.9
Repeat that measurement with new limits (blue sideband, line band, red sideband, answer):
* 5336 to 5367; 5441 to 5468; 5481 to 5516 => 1.1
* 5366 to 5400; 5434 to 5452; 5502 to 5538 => 0.7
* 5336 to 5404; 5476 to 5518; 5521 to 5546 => 1.0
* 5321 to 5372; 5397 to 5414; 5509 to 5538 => 0.7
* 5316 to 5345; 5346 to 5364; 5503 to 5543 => -1.5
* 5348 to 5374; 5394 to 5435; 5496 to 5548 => 2.1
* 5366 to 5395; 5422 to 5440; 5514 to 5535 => 0.2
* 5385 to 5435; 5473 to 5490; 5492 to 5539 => 0.6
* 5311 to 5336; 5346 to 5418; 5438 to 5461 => -4.0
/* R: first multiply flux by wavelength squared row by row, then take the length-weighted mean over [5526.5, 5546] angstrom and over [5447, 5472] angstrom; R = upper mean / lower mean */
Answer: 1.1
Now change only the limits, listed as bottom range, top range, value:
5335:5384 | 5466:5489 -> 0.96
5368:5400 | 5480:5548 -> 1.02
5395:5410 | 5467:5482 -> 1.02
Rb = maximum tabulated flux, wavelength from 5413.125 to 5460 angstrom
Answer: 23.05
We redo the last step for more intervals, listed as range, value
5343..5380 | 23.85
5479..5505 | 23.1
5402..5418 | 22.32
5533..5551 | 22.96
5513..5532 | 21.03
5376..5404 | 22.64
